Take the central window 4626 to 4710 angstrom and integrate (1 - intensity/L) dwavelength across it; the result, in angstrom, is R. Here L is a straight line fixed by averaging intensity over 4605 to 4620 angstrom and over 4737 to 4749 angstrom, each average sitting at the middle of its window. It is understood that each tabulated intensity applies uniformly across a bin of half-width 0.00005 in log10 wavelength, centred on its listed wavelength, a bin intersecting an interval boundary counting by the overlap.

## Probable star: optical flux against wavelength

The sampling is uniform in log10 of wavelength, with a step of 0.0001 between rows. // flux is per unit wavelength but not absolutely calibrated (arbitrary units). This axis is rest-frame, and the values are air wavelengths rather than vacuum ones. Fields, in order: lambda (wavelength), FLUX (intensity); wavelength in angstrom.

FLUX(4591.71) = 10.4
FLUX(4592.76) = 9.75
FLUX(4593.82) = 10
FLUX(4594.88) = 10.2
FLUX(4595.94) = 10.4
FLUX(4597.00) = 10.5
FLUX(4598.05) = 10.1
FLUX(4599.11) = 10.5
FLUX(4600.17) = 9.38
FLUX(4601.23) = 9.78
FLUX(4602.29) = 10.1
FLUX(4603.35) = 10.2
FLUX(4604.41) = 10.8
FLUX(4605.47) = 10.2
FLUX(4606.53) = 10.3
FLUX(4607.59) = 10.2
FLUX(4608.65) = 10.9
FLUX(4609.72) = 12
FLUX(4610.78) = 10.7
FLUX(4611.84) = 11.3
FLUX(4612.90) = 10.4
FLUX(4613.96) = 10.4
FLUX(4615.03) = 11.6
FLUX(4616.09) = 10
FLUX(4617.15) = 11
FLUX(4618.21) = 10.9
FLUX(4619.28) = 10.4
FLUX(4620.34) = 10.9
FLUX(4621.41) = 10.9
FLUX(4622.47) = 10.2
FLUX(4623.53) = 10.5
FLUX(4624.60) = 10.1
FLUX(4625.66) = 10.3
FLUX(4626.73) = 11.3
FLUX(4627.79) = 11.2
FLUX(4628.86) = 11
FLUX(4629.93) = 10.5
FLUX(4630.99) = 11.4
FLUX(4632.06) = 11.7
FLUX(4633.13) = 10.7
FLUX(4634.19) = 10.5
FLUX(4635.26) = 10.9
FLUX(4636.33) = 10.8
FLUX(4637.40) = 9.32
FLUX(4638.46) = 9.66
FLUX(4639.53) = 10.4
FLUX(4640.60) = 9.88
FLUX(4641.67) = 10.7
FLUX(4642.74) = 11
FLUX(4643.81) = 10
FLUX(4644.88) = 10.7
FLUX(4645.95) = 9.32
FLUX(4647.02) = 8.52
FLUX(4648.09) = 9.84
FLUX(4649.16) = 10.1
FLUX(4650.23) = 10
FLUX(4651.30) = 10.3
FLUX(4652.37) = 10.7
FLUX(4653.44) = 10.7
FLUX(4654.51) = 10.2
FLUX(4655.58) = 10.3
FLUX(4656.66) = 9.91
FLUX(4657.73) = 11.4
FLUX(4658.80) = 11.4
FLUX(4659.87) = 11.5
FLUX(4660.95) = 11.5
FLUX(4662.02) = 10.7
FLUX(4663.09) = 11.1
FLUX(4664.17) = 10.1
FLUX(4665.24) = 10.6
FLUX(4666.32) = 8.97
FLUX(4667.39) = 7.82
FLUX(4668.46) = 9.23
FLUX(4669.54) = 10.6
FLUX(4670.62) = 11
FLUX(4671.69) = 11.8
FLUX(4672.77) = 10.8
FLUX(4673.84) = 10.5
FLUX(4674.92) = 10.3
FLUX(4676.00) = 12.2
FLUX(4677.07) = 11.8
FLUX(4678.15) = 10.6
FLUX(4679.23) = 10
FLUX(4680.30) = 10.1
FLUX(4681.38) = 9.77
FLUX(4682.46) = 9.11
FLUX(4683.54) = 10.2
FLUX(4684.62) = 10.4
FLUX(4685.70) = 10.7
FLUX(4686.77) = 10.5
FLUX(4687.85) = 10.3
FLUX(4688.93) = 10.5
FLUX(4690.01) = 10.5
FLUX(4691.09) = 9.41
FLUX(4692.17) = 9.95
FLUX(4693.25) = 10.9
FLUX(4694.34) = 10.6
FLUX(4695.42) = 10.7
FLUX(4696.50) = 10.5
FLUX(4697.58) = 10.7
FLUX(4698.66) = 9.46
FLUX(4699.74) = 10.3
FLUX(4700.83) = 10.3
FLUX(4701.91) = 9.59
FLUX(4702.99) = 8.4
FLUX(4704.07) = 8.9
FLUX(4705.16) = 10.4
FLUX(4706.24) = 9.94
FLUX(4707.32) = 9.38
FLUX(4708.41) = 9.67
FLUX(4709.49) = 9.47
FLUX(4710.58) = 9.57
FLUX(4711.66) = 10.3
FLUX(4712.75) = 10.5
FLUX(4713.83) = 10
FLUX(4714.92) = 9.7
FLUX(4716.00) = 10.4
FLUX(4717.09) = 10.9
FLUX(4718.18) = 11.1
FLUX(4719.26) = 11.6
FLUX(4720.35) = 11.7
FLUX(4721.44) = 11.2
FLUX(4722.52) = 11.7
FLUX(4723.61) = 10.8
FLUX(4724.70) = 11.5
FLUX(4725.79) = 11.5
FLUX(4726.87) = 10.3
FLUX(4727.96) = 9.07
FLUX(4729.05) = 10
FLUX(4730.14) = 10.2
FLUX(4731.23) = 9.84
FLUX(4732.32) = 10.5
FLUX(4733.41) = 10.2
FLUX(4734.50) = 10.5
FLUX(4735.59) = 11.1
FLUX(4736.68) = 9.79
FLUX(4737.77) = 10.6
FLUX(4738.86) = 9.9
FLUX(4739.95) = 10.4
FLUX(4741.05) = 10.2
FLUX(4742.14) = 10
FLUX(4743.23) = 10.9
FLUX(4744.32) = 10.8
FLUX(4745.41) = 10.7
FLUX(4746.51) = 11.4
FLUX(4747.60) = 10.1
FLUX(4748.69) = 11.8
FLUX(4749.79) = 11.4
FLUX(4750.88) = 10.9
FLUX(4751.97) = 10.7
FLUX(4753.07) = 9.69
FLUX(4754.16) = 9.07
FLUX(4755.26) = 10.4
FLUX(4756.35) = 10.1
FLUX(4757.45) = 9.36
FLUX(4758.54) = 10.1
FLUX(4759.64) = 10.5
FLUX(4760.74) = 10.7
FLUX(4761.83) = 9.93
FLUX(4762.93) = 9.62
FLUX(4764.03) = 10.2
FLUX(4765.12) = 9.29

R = 2.67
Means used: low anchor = 10.7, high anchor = 10.6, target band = 10.3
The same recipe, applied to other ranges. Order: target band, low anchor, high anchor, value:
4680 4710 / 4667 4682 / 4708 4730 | 1.4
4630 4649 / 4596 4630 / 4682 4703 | 0.3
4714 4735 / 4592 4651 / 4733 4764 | -0.5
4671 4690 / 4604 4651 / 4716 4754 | 0.0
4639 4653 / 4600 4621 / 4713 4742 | 0.6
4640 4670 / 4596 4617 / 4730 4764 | 0.6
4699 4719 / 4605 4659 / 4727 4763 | 0.8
